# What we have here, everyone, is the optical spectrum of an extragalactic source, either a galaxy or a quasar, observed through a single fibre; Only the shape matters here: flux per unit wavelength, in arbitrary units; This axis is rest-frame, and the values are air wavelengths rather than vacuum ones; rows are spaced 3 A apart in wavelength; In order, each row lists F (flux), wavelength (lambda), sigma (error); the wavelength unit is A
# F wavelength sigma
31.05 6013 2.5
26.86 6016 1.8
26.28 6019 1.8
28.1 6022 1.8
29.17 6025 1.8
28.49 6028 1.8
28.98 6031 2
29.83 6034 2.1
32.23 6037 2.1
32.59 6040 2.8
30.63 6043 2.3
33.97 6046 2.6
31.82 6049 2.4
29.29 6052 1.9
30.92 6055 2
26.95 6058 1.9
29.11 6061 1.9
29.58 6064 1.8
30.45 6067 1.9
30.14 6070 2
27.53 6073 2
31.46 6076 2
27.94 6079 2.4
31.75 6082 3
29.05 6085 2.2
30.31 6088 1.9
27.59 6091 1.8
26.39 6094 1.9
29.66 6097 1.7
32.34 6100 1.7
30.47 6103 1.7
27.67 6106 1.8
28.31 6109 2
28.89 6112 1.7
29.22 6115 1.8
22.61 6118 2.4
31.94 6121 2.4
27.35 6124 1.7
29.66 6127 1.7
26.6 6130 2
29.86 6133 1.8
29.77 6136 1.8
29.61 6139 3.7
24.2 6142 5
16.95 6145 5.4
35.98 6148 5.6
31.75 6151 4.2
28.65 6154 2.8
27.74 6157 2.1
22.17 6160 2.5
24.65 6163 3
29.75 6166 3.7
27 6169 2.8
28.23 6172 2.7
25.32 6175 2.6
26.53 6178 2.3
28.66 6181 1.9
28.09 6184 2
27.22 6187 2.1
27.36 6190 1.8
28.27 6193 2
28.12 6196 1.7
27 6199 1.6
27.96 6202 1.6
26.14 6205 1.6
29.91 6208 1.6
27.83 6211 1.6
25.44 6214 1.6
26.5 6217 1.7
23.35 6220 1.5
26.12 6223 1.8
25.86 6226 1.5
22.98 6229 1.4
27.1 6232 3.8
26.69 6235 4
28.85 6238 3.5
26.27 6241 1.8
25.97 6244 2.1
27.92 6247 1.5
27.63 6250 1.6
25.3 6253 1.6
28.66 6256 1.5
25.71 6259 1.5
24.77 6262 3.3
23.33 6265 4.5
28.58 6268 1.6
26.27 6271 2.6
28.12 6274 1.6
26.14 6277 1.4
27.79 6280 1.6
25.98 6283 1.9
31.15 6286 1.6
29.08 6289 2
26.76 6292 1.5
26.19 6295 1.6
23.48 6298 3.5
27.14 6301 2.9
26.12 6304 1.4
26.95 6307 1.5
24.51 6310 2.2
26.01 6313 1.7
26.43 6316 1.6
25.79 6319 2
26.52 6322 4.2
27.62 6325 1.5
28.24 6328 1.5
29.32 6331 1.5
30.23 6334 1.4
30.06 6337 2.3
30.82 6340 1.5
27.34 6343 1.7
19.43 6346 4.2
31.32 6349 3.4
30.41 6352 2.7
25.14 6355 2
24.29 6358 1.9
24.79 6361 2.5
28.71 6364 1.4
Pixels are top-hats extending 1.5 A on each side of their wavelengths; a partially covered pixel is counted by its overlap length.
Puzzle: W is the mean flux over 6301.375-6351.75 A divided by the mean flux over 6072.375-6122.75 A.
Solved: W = 0.94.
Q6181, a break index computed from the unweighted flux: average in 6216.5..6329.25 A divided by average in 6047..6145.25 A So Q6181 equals 0.92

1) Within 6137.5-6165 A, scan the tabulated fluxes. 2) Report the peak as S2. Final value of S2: 35.98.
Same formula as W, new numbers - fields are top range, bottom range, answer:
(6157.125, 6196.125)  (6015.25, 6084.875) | 0.91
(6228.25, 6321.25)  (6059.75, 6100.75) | 0.90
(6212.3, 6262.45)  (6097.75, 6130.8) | 0.91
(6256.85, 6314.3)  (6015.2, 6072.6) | 0.89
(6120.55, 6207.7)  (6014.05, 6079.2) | 0.93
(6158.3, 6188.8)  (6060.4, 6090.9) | 0.90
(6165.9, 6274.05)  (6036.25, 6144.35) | 0.92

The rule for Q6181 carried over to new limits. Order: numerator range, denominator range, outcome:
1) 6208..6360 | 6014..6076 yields 0.90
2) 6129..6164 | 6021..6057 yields 0.90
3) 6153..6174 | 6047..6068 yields 0.90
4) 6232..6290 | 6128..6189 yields 0.99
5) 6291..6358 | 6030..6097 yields 0.90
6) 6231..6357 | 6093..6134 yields 0.94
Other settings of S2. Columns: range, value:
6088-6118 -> 32.34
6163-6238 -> 29.91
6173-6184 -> 28.66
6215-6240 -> 28.85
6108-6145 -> 31.94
